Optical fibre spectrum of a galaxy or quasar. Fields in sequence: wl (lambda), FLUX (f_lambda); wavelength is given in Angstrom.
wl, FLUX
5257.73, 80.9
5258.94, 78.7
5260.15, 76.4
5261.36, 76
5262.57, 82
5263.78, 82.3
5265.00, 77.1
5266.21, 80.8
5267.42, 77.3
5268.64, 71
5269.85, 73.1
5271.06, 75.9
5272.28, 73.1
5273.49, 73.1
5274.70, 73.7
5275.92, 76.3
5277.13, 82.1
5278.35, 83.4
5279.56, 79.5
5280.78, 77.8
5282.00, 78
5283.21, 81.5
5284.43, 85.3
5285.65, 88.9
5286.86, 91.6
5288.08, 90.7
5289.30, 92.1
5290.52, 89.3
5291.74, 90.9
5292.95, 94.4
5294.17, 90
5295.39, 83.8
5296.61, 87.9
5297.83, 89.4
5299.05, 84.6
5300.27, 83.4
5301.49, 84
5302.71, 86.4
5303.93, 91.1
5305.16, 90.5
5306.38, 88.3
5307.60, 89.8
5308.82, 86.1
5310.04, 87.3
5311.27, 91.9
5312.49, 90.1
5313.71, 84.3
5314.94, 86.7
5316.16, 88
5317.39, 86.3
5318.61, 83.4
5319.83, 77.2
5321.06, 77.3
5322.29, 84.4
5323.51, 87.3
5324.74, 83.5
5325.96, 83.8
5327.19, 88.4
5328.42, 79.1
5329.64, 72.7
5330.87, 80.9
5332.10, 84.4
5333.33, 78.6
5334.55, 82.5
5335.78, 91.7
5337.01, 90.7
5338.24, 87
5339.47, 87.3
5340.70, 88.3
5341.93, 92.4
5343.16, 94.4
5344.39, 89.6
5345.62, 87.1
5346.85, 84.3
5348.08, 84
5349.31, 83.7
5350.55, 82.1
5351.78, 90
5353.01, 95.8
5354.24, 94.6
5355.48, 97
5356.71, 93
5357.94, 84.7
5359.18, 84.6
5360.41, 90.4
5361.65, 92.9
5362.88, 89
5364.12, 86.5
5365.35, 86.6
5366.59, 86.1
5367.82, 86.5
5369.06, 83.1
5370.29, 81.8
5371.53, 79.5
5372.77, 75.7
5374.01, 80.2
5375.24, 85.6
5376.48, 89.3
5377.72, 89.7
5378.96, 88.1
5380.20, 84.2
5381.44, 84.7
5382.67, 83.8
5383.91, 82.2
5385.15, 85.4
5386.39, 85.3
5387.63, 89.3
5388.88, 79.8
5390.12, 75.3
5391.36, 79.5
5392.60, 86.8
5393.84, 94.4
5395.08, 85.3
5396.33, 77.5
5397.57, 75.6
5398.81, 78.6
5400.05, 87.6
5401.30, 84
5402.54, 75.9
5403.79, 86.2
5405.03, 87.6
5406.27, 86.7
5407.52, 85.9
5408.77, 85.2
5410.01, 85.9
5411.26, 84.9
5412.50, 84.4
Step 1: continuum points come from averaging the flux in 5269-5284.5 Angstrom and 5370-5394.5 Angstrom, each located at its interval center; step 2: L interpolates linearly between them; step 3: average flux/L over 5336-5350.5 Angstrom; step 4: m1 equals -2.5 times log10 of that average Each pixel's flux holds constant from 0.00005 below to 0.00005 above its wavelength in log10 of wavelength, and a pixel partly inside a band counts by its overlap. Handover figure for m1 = -0.08 mag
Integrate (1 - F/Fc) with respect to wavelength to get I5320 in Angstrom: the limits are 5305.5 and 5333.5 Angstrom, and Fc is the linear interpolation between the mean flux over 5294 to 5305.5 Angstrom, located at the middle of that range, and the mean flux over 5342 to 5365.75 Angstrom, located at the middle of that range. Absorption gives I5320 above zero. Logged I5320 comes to 1.0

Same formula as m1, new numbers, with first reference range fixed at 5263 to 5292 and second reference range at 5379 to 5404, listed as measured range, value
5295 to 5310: -0.07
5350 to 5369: -0.08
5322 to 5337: -0.02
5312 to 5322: -0.03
